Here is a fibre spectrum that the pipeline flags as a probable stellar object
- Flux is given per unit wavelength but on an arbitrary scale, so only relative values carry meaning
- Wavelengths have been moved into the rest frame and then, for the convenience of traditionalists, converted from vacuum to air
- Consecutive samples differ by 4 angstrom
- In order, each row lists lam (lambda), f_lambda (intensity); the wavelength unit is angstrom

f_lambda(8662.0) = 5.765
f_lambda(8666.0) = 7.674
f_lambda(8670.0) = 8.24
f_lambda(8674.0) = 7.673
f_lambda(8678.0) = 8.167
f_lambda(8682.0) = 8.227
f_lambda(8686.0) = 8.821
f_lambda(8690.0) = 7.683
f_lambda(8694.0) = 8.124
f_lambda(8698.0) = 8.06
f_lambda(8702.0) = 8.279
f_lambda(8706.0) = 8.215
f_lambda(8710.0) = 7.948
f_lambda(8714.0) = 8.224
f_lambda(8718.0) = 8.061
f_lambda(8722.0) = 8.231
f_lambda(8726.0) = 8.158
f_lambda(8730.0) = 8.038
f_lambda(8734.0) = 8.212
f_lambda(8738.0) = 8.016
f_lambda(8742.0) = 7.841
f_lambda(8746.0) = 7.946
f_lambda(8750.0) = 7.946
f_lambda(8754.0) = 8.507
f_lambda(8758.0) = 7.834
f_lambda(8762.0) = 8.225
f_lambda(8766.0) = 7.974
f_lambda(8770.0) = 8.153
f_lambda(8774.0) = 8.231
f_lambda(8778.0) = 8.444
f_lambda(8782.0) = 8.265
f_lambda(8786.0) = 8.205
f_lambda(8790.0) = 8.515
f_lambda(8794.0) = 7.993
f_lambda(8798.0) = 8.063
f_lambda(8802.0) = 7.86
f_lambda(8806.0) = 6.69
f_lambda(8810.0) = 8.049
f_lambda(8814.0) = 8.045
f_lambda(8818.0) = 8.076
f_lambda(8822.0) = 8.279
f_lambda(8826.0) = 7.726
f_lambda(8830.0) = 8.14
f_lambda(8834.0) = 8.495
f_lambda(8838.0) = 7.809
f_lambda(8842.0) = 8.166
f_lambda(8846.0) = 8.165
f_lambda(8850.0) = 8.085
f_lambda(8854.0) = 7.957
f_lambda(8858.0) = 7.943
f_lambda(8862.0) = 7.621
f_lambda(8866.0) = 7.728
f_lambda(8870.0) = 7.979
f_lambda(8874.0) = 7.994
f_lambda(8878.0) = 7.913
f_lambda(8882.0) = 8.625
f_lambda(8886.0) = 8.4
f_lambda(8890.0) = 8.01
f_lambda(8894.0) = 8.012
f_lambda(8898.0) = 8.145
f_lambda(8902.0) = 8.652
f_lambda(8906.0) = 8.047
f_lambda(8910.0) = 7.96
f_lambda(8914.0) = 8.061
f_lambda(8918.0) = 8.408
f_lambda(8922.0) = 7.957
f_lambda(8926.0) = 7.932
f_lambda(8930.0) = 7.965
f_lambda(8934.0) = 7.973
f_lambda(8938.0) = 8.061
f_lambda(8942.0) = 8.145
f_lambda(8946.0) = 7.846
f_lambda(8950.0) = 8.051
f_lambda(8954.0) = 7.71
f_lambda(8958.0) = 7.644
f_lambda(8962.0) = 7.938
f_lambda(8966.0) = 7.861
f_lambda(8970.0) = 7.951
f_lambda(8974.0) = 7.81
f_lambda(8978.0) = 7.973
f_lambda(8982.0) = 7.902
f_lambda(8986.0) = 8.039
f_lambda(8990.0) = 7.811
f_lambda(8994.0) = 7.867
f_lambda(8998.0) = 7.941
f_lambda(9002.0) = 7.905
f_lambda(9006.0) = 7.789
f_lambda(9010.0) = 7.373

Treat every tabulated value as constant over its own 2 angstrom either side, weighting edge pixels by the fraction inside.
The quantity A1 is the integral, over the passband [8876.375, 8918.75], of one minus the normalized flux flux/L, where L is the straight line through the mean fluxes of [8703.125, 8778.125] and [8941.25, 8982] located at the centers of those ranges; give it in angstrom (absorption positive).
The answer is -1.3 angstrom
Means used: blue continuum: 8.11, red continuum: 7.89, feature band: 8.2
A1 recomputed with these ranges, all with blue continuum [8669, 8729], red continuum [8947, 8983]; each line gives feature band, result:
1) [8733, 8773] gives 0.1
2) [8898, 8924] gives -0.8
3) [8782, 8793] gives -0.4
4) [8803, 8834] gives 0.5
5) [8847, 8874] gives 0.2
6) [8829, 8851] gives -0.4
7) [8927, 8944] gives -0.3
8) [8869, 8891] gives -0.6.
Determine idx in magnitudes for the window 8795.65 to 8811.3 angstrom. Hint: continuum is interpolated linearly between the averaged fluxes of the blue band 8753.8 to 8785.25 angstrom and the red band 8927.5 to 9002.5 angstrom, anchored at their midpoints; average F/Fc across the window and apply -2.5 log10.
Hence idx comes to 0.07 mag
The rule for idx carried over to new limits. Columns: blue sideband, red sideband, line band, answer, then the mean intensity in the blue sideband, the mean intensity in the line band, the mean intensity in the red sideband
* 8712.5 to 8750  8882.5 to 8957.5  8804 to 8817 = 0.06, 8.07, 7.63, 8.08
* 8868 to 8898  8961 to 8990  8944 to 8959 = 0.02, 8.13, 7.82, 7.92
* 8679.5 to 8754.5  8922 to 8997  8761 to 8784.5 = -0.02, 8.13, 8.21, 7.92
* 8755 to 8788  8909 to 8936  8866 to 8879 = 0.02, 8.18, 7.93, 8.04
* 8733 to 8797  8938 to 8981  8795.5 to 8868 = 0.02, 8.14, 7.94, 7.9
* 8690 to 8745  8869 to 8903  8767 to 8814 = 0.01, 8.09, 8.04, 8.18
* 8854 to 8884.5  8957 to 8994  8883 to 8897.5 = -0.03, 7.98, 8.17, 7.89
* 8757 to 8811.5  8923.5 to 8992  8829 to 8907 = -0.02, 8.04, 8.09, 7.92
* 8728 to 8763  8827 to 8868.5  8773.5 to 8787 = -0.03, 8.06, 8.3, 8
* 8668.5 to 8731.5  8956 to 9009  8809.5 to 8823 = -0.01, 8.13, 8.11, 7.87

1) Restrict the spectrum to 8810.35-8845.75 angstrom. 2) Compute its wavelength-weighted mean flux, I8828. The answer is 8.09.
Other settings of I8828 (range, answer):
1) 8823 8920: 8.09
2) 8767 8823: 8.06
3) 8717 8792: 8.15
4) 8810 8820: 8.06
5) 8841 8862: 8.02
